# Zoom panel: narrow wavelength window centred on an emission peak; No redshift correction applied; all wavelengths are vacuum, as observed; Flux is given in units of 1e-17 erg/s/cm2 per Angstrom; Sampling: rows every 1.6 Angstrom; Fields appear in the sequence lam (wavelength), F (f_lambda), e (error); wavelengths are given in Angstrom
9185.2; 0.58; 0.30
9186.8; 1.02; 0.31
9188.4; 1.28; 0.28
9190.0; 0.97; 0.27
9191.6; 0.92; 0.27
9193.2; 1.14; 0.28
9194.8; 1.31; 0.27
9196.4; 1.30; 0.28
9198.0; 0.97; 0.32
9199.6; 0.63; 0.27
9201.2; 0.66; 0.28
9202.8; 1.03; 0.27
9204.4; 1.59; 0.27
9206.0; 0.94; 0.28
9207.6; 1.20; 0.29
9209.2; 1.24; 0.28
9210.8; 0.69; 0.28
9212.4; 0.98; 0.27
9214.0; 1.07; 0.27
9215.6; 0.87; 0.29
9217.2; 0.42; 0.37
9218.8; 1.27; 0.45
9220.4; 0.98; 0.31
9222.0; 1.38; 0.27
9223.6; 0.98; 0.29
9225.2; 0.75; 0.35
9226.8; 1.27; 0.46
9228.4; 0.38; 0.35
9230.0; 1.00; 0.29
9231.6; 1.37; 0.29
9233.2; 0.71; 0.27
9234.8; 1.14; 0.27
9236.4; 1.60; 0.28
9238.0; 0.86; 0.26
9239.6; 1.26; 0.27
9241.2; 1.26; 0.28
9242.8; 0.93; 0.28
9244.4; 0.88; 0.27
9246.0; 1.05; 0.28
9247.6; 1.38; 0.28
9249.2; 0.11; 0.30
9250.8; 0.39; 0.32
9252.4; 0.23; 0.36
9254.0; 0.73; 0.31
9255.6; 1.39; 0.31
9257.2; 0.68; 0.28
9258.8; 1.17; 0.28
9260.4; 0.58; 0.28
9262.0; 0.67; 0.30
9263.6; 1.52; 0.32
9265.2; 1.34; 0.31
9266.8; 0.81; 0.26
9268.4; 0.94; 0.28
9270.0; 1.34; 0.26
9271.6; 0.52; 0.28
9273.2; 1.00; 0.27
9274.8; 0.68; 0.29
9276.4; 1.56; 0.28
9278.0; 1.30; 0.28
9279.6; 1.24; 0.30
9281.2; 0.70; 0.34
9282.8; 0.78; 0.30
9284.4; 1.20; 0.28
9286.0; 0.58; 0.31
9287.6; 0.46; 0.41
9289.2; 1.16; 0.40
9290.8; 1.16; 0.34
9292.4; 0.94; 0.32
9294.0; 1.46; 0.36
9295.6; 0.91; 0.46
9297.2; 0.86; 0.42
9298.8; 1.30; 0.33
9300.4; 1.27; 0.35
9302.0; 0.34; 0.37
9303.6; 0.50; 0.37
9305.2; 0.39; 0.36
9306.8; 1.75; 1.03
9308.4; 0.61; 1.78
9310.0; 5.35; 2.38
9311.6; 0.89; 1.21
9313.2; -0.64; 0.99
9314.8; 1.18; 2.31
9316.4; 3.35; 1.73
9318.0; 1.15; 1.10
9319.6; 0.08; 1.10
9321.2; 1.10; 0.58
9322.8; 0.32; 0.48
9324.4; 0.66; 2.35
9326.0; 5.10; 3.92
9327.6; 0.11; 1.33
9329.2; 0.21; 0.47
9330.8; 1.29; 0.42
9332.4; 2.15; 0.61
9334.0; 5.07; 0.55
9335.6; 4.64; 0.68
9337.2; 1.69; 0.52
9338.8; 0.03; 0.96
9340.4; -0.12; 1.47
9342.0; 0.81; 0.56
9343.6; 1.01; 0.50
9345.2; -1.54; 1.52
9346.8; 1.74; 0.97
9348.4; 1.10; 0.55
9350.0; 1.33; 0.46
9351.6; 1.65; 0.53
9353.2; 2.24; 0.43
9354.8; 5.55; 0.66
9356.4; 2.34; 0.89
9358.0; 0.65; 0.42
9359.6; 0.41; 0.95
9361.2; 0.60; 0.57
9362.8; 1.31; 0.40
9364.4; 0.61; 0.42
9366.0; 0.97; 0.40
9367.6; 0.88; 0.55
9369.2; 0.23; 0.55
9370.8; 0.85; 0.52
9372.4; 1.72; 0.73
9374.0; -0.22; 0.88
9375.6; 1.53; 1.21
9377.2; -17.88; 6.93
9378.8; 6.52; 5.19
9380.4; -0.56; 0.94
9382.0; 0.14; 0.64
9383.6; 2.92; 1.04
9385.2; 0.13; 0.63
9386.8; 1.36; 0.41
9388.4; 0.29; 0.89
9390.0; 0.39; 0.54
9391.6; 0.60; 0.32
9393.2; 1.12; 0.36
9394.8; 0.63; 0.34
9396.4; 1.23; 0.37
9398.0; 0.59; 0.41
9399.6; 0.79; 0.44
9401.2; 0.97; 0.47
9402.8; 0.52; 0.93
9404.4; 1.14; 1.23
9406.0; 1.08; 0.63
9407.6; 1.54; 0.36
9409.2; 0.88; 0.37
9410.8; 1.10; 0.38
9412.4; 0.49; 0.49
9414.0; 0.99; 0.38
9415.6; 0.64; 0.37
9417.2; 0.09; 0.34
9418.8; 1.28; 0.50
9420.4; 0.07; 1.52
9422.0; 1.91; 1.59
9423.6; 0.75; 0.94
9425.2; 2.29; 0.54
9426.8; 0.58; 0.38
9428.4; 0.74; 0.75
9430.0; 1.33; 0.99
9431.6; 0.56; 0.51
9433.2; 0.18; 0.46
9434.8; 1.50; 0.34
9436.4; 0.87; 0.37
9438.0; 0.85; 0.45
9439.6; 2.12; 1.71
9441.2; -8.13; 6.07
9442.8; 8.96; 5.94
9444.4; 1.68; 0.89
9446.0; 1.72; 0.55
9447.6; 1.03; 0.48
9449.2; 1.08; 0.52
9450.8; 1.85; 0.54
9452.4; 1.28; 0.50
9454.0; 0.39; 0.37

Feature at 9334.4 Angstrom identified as [S II] 6716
